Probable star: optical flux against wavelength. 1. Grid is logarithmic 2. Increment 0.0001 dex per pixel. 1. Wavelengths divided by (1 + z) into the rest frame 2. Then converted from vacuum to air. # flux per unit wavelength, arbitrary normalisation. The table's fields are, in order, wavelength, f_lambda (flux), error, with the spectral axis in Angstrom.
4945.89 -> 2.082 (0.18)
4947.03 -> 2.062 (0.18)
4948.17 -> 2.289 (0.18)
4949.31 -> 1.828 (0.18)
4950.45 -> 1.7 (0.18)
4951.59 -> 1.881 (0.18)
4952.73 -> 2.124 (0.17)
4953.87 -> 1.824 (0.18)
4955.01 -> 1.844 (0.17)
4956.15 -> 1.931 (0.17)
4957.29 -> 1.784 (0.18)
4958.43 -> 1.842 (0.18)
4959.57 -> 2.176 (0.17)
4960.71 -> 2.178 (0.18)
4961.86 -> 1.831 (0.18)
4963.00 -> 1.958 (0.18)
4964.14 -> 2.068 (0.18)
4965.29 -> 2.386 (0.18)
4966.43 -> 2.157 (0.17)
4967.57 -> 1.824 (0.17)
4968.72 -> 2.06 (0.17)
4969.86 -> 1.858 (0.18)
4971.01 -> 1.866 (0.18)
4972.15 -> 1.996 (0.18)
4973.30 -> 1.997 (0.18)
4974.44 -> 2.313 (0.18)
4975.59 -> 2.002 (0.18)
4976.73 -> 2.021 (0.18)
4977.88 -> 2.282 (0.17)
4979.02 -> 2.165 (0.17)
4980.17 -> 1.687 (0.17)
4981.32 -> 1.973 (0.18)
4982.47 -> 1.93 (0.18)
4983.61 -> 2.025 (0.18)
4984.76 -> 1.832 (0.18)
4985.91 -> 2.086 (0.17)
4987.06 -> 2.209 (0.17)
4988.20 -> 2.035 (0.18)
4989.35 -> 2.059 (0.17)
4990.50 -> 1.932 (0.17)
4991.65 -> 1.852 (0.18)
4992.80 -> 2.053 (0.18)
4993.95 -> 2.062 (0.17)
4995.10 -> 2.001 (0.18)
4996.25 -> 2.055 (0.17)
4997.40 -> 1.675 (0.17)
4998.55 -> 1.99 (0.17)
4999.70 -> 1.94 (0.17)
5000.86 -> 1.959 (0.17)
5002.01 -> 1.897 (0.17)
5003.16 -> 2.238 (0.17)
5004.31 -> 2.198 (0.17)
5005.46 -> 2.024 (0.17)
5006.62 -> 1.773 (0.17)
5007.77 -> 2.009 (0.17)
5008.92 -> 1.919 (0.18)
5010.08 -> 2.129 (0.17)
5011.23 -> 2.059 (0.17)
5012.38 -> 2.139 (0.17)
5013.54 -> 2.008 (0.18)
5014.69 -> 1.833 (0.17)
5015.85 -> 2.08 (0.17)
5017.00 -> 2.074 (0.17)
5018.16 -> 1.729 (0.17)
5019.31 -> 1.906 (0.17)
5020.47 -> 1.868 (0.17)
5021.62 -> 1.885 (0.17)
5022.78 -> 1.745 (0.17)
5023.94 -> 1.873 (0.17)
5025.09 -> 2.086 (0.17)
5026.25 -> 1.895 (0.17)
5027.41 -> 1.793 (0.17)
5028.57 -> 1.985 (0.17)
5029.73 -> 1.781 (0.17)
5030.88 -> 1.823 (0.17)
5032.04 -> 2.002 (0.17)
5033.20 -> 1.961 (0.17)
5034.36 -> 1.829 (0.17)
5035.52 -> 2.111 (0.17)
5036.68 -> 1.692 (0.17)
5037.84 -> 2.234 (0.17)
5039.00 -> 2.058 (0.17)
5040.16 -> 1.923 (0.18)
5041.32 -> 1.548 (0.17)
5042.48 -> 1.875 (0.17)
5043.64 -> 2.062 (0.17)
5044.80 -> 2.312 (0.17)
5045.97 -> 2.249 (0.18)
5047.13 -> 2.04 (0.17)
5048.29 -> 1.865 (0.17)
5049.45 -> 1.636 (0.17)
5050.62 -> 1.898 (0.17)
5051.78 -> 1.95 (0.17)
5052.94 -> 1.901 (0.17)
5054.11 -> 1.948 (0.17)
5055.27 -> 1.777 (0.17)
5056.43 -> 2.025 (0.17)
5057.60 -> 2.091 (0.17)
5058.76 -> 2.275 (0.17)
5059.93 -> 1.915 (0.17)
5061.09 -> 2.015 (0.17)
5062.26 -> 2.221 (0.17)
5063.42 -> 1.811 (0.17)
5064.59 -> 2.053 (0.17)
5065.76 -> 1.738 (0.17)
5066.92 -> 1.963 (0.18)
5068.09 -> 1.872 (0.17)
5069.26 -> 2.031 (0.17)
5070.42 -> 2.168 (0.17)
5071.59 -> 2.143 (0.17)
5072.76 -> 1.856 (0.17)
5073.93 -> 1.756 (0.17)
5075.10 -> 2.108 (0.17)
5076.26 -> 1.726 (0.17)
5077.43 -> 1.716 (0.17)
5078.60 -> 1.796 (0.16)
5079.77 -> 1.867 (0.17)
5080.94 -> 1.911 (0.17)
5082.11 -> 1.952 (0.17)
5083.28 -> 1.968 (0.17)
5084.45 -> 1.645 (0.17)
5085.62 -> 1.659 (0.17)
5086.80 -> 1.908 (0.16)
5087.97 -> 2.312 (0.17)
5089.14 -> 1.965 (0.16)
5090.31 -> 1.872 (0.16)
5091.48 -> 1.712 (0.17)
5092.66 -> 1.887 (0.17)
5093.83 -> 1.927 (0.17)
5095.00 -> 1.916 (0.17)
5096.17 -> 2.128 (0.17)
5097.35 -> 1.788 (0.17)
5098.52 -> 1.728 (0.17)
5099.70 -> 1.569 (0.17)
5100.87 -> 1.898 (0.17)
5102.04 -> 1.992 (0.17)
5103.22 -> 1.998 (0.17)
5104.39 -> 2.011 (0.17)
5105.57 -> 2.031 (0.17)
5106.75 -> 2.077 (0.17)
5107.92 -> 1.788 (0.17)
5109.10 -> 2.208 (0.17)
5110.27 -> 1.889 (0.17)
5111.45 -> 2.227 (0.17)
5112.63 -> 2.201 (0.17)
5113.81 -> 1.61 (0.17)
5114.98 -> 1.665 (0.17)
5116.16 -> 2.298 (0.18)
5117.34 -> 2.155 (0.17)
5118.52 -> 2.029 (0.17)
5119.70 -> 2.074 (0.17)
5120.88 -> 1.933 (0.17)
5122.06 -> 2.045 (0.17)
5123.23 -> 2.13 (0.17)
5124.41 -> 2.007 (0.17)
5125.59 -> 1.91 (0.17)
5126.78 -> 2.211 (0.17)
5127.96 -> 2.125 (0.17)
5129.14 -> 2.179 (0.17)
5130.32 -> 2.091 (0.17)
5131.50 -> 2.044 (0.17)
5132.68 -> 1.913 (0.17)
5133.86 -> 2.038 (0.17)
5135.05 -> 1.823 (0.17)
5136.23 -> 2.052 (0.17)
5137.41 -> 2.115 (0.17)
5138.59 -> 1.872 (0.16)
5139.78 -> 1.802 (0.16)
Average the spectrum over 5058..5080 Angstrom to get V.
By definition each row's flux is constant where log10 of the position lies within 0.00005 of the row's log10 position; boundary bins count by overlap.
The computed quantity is 1.95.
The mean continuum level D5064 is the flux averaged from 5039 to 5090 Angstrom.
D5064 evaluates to 1.94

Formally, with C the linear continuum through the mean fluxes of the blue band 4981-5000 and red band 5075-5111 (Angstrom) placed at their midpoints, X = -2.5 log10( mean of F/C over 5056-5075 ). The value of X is -0.04 mag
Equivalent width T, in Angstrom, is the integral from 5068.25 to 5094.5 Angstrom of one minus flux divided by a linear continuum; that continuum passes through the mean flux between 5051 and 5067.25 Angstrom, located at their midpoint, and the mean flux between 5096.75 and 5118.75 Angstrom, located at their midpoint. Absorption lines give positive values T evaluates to 0.85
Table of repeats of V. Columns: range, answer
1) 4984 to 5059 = 1.96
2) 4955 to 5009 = 2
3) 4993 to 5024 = 1.97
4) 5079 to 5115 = 1.92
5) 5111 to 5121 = 2.02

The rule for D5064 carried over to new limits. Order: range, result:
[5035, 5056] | 1.95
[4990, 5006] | 1.99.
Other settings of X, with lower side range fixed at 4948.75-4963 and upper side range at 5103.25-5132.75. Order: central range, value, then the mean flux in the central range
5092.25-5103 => 0.081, 1.88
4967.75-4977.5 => -0.046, 2.01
